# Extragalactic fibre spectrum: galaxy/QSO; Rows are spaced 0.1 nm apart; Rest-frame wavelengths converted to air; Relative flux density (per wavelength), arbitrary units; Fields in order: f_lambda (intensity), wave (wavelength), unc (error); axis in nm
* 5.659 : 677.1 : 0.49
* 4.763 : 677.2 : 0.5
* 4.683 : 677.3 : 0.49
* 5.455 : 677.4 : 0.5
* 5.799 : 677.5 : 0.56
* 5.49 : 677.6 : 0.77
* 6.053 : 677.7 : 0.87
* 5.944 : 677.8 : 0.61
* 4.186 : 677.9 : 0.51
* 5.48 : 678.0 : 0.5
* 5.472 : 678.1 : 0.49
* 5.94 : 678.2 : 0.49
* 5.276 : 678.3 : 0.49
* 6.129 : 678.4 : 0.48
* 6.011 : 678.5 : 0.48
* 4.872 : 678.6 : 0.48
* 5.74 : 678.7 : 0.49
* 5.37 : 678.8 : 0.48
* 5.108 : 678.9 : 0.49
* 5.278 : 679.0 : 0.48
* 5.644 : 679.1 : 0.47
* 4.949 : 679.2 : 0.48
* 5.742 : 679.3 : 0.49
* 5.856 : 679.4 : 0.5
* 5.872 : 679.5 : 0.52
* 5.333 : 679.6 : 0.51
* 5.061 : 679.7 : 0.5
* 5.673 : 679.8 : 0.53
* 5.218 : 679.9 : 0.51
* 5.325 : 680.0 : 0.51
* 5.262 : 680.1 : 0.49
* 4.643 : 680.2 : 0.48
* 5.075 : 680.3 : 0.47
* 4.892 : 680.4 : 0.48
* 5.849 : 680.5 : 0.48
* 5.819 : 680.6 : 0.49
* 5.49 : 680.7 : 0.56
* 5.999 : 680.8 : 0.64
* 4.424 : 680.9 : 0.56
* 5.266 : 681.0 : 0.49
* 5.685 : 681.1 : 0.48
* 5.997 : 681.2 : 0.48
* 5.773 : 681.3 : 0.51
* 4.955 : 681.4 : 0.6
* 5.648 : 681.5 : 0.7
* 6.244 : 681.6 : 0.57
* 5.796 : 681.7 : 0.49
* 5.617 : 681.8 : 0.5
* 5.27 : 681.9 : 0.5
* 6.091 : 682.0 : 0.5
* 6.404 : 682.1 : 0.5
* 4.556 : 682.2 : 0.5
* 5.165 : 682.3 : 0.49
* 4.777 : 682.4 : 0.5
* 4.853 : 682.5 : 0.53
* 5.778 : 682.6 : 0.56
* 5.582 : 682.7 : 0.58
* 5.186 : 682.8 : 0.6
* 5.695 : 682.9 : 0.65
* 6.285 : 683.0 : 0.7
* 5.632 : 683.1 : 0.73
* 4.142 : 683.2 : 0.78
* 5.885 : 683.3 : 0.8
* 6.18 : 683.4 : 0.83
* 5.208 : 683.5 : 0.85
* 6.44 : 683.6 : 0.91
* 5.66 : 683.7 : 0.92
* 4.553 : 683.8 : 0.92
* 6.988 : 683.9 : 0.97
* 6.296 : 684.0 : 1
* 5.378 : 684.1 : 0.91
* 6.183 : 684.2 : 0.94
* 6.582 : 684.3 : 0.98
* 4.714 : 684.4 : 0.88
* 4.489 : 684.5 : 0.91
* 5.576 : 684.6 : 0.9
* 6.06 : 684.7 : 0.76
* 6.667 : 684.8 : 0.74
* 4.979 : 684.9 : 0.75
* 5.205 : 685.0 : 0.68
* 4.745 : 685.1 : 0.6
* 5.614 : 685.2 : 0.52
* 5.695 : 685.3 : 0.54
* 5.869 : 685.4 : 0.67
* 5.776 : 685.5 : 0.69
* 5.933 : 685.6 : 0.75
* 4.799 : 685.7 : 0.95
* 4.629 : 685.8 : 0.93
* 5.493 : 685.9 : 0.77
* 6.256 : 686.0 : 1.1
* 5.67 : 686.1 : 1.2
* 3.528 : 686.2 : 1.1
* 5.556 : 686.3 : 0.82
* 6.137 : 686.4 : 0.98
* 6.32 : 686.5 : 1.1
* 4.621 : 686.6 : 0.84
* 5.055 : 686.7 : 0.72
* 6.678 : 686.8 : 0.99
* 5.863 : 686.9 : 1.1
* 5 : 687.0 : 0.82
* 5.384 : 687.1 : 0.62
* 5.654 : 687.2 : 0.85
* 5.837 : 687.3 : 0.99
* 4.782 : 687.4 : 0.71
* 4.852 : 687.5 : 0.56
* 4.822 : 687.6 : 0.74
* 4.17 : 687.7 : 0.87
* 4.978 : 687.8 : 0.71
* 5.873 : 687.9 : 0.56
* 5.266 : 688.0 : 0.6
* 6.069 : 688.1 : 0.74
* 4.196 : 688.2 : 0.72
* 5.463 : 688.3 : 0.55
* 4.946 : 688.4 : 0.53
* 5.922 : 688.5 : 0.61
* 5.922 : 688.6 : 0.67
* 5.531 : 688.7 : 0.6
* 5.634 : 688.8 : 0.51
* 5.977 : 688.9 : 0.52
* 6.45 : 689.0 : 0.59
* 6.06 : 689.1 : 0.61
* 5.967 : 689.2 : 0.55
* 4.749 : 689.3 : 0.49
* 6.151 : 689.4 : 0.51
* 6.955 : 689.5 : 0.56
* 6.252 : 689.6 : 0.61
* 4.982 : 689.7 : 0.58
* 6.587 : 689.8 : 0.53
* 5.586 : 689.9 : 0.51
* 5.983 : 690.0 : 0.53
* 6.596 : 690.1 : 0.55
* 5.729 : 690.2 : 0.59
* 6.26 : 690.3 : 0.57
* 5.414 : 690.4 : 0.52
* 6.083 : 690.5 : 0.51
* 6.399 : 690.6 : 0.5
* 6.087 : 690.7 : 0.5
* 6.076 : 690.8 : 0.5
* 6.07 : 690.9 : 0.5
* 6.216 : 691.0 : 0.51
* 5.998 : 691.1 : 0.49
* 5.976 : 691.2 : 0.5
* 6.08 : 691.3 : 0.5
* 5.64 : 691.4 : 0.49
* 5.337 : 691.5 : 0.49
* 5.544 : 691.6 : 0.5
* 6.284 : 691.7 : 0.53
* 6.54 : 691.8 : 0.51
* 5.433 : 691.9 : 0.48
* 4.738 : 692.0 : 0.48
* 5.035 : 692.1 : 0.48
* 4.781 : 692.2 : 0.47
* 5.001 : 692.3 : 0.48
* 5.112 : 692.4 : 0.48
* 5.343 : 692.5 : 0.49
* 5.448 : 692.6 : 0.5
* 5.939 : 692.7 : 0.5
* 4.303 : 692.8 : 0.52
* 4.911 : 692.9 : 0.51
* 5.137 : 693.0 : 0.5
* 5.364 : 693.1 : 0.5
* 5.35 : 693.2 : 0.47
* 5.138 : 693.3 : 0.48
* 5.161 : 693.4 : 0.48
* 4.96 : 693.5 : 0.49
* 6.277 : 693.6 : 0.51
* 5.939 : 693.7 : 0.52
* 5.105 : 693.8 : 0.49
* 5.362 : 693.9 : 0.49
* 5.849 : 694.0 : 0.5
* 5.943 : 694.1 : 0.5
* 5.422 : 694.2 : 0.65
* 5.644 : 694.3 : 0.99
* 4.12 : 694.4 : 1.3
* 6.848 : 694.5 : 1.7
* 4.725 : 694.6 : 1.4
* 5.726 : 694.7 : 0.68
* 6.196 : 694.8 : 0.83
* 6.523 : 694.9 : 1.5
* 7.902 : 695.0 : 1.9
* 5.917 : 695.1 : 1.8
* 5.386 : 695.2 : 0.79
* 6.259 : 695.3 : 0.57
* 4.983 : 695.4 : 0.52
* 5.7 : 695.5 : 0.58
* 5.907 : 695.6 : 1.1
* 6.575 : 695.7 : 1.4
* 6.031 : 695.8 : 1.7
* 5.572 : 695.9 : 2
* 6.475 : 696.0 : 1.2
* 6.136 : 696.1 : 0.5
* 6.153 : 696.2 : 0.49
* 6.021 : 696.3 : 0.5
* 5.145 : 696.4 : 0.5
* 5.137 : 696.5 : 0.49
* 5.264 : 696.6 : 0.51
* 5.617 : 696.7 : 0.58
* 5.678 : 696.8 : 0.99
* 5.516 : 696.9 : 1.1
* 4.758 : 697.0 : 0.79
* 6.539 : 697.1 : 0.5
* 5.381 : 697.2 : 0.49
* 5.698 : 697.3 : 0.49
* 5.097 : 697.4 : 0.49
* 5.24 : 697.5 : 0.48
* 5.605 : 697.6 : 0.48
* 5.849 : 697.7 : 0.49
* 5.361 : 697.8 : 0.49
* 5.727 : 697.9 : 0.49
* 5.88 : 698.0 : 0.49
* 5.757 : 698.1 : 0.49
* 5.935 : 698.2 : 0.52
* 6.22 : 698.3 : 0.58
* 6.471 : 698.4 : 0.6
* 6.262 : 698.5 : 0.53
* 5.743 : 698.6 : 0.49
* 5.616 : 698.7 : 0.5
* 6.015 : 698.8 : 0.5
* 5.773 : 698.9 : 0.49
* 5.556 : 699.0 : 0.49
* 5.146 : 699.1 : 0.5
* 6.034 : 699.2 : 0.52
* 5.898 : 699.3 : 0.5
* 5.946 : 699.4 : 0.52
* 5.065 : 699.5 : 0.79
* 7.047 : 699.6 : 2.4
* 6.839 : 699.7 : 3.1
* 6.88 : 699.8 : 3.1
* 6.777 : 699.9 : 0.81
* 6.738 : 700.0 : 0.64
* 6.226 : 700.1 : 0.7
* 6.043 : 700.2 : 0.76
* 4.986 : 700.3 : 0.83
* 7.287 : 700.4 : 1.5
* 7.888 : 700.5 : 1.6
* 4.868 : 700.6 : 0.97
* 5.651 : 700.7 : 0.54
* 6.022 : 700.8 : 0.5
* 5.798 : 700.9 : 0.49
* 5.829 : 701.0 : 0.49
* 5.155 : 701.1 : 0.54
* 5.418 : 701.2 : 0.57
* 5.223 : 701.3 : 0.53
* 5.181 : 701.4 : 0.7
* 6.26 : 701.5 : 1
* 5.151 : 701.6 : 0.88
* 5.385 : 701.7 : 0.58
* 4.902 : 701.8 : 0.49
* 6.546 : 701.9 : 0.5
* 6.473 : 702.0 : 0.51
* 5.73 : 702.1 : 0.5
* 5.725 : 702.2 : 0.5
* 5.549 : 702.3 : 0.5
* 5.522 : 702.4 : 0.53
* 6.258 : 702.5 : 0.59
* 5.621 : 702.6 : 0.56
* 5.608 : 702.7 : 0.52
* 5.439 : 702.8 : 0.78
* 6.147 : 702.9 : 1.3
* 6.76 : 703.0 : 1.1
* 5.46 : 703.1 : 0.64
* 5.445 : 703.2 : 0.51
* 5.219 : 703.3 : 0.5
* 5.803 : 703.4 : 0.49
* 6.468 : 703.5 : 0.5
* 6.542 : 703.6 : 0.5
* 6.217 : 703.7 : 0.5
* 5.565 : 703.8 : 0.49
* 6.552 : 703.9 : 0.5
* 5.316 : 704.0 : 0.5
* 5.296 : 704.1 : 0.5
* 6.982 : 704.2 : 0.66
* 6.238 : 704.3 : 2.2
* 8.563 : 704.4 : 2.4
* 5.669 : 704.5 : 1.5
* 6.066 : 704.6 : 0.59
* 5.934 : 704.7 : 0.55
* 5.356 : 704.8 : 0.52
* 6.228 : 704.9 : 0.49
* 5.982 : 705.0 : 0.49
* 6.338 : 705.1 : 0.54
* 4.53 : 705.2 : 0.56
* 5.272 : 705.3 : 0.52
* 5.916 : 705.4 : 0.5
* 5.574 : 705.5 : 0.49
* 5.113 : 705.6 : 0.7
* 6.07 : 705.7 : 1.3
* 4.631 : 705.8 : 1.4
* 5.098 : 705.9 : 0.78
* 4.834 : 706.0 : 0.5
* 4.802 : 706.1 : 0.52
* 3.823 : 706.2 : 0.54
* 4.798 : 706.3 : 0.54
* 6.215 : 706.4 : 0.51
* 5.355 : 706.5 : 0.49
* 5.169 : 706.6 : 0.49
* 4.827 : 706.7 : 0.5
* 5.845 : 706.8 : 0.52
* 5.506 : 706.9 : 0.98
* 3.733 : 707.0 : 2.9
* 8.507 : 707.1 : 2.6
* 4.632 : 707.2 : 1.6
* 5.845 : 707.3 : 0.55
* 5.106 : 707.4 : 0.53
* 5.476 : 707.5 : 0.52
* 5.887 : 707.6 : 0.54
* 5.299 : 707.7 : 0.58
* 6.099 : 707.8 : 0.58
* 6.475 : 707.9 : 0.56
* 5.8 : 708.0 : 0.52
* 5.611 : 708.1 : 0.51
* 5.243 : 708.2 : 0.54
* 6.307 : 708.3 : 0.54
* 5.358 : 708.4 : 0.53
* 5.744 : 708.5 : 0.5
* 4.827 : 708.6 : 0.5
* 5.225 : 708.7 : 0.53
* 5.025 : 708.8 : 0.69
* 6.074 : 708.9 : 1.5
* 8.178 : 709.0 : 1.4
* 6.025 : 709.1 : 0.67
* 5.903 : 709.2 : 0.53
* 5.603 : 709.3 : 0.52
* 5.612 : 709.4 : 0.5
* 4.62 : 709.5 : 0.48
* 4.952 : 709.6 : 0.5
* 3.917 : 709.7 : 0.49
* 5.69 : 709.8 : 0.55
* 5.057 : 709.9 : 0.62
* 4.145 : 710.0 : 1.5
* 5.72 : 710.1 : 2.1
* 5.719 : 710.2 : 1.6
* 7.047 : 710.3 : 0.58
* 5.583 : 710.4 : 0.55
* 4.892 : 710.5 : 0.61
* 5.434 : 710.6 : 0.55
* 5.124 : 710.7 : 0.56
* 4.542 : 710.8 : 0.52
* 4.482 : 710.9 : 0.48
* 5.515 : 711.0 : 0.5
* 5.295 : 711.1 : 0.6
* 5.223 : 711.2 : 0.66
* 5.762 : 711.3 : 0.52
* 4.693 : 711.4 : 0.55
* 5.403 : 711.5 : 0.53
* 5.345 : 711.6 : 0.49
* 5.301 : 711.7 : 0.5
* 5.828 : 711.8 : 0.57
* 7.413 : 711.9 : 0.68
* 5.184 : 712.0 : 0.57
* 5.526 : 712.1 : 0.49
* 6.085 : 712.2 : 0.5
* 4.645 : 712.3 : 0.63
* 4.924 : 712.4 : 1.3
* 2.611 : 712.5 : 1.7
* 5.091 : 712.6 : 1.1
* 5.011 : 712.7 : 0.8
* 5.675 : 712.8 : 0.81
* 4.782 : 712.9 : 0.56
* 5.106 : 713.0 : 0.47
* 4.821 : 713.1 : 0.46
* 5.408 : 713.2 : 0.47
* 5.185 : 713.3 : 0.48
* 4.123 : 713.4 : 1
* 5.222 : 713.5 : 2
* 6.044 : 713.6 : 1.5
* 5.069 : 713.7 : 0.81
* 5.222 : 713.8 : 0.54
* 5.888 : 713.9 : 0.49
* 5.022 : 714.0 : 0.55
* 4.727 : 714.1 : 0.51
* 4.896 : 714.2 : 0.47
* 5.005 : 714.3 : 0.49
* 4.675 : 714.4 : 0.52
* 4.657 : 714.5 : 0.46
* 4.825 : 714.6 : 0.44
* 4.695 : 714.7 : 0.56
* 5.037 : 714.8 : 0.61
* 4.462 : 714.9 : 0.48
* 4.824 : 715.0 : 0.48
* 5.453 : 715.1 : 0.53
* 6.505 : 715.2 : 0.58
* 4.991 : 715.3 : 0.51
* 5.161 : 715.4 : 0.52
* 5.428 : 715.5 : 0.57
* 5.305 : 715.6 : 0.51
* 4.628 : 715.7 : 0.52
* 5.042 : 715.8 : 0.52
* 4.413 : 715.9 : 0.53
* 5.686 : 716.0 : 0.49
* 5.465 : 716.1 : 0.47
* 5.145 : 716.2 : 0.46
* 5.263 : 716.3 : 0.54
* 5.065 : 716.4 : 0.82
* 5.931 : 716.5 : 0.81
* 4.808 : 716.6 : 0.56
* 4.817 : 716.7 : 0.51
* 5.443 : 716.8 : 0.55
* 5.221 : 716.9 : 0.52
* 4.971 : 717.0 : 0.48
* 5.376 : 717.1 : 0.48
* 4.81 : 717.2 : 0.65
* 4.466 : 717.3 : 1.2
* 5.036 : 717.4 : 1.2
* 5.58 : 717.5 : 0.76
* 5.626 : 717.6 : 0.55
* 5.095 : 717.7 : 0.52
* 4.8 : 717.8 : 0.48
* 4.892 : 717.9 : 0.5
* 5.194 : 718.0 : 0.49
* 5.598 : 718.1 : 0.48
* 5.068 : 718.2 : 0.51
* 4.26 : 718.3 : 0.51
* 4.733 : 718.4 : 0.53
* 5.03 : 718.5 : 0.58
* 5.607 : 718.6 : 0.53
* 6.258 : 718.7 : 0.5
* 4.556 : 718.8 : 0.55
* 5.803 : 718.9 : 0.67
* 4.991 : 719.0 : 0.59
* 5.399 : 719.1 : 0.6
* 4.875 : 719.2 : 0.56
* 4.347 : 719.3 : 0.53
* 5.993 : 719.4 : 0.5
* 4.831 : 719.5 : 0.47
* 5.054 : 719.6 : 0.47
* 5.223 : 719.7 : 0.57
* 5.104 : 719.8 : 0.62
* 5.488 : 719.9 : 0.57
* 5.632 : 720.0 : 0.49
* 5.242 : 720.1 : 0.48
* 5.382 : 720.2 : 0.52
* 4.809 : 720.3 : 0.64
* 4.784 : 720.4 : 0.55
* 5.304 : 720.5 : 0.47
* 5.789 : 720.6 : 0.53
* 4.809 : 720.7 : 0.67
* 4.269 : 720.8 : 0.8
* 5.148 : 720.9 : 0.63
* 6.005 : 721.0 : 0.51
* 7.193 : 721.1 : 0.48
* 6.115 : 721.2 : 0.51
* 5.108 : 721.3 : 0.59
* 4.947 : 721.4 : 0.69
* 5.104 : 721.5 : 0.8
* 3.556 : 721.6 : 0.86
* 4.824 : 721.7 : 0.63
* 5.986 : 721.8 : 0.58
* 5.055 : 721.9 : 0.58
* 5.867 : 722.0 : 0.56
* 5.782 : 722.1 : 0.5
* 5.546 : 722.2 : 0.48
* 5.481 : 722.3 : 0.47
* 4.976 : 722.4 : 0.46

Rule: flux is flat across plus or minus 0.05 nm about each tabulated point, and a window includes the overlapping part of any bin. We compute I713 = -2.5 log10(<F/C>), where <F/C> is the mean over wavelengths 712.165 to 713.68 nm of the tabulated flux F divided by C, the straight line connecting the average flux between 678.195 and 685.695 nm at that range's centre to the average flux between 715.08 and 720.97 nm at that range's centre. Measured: 0.05 mag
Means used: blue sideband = 5.53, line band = 4.97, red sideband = 5.17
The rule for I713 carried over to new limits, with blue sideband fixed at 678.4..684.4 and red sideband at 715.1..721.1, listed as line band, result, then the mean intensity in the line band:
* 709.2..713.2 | 0.01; 5.23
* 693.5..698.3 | -0.07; 5.74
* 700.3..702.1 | -0.09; 5.8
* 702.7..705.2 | -0.13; 6.03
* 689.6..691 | -0.11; 6.01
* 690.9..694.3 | -0.01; 5.49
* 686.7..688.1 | 0.03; 5.34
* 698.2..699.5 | -0.09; 5.86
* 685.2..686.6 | 0.00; 5.48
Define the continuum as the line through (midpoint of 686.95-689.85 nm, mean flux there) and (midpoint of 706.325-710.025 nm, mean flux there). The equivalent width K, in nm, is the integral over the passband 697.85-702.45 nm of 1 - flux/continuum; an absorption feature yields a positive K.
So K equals -0.314 nm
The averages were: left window 5.53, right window 5.54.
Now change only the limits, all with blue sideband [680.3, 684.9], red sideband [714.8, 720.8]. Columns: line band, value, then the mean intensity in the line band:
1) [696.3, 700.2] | -0.318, 5.83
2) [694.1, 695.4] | -0.101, 5.86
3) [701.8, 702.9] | -0.097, 5.82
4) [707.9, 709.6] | -0.139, 5.7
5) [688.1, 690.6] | -0.148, 5.83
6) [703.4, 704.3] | -0.132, 6.11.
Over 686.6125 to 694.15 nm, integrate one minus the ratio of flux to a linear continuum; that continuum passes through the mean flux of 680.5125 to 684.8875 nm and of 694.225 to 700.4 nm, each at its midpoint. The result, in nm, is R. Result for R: 0.20 nm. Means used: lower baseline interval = 5.6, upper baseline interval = 5.87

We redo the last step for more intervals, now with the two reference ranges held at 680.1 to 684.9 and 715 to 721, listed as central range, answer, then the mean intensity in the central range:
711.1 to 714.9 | 0.070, 5.13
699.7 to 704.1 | -0.458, 5.9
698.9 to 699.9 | -0.130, 6.07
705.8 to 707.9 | -0.024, 5.35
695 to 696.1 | -0.116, 5.98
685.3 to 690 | -0.030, 5.53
